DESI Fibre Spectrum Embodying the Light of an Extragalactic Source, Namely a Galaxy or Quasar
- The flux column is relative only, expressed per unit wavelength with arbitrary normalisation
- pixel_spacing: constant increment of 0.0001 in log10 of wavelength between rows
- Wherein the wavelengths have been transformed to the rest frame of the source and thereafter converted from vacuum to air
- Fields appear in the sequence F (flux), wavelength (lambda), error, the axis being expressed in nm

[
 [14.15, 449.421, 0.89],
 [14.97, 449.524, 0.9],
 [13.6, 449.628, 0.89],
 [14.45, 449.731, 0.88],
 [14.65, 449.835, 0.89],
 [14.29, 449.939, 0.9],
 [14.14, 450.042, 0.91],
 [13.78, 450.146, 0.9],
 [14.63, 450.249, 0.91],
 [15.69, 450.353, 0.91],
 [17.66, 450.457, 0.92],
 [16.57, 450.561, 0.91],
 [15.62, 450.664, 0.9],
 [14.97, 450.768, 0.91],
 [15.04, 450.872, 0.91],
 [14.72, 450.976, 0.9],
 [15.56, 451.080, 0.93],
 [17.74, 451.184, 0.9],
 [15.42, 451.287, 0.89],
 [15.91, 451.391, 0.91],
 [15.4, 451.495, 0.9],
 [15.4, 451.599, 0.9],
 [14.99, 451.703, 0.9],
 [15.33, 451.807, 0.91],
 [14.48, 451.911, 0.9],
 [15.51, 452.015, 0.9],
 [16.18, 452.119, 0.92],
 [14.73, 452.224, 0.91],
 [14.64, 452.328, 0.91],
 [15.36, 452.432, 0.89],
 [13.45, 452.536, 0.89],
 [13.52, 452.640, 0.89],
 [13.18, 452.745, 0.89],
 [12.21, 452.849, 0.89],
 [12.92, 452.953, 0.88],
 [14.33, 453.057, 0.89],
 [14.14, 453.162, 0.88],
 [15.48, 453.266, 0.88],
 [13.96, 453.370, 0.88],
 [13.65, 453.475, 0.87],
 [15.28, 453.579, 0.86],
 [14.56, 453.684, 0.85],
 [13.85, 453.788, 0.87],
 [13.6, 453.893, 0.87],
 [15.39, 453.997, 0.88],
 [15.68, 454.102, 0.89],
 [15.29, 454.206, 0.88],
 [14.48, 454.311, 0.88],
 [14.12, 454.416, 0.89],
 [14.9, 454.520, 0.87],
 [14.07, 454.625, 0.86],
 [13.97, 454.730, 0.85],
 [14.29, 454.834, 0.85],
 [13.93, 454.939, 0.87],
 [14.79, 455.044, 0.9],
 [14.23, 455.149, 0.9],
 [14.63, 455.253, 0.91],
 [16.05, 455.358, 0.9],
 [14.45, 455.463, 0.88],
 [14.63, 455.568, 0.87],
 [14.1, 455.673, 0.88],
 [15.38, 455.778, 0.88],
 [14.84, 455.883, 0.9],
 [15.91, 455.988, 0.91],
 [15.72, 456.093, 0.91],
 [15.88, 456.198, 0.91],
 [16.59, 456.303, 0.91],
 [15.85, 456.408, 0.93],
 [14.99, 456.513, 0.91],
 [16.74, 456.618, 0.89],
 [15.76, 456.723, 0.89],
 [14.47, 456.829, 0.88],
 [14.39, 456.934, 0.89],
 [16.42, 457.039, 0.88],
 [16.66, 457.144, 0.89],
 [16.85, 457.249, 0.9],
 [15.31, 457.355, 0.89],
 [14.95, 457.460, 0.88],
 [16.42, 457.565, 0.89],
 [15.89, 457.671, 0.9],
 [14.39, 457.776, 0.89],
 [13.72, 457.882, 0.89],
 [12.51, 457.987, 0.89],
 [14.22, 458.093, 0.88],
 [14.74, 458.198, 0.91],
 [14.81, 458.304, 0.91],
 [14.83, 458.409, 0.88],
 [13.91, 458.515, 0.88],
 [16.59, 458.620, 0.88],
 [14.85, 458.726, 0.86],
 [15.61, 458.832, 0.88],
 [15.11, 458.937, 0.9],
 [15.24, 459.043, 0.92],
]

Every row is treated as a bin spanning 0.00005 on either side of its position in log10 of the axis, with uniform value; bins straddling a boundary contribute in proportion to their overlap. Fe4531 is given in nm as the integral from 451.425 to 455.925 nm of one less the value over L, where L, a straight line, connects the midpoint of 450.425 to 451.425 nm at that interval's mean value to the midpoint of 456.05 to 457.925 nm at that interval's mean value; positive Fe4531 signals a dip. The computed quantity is 0.348 nm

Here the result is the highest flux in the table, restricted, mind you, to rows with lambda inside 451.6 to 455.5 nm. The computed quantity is 16.18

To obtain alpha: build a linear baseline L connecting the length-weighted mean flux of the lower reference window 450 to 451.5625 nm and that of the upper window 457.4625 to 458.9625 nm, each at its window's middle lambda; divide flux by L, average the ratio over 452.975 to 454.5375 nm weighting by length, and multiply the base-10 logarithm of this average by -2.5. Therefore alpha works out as 0.05 mag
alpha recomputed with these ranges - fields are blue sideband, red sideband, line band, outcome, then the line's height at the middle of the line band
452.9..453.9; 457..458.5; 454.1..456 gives -0.010 mag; 14.5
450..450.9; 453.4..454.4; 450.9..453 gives 0.014 mag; 15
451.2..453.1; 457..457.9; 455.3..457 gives 0.005 mag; 15.4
